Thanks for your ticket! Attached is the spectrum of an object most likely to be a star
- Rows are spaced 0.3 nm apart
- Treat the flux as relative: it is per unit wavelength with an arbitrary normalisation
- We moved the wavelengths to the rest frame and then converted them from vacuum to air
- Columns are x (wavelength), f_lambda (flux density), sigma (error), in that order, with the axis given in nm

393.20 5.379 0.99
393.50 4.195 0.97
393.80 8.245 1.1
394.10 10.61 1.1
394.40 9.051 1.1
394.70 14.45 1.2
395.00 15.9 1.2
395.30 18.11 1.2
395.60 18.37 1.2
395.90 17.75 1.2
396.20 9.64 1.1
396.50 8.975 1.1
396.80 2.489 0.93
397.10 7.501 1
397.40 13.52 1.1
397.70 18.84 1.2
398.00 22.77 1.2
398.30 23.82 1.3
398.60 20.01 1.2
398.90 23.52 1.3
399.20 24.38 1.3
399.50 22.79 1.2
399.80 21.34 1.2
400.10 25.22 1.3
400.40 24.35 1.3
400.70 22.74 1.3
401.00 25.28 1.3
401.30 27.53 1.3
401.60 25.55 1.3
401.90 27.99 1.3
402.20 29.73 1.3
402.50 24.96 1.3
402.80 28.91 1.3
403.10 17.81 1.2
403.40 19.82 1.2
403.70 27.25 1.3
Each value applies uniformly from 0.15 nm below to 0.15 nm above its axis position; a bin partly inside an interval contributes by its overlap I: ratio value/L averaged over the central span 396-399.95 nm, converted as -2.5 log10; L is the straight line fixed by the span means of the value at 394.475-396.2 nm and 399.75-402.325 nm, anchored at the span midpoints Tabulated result 0.23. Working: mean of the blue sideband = 15.9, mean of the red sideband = 25.6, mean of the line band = 16.9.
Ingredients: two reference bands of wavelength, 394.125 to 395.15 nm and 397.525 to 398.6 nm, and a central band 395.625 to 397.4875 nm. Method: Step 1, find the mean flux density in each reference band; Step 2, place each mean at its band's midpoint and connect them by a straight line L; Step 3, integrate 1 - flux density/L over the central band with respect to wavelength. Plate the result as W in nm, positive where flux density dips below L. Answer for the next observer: 0.73 nm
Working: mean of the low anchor 12.8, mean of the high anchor 21.4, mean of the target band 10.4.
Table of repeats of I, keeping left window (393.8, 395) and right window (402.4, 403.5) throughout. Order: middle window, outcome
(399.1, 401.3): -0.24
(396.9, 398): 0.12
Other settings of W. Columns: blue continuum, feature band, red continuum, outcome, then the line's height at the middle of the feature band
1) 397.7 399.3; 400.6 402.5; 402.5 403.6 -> -0.32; 22.7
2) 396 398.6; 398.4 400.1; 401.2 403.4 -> -0.39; 18.5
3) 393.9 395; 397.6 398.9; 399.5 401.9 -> -0.14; 19.6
